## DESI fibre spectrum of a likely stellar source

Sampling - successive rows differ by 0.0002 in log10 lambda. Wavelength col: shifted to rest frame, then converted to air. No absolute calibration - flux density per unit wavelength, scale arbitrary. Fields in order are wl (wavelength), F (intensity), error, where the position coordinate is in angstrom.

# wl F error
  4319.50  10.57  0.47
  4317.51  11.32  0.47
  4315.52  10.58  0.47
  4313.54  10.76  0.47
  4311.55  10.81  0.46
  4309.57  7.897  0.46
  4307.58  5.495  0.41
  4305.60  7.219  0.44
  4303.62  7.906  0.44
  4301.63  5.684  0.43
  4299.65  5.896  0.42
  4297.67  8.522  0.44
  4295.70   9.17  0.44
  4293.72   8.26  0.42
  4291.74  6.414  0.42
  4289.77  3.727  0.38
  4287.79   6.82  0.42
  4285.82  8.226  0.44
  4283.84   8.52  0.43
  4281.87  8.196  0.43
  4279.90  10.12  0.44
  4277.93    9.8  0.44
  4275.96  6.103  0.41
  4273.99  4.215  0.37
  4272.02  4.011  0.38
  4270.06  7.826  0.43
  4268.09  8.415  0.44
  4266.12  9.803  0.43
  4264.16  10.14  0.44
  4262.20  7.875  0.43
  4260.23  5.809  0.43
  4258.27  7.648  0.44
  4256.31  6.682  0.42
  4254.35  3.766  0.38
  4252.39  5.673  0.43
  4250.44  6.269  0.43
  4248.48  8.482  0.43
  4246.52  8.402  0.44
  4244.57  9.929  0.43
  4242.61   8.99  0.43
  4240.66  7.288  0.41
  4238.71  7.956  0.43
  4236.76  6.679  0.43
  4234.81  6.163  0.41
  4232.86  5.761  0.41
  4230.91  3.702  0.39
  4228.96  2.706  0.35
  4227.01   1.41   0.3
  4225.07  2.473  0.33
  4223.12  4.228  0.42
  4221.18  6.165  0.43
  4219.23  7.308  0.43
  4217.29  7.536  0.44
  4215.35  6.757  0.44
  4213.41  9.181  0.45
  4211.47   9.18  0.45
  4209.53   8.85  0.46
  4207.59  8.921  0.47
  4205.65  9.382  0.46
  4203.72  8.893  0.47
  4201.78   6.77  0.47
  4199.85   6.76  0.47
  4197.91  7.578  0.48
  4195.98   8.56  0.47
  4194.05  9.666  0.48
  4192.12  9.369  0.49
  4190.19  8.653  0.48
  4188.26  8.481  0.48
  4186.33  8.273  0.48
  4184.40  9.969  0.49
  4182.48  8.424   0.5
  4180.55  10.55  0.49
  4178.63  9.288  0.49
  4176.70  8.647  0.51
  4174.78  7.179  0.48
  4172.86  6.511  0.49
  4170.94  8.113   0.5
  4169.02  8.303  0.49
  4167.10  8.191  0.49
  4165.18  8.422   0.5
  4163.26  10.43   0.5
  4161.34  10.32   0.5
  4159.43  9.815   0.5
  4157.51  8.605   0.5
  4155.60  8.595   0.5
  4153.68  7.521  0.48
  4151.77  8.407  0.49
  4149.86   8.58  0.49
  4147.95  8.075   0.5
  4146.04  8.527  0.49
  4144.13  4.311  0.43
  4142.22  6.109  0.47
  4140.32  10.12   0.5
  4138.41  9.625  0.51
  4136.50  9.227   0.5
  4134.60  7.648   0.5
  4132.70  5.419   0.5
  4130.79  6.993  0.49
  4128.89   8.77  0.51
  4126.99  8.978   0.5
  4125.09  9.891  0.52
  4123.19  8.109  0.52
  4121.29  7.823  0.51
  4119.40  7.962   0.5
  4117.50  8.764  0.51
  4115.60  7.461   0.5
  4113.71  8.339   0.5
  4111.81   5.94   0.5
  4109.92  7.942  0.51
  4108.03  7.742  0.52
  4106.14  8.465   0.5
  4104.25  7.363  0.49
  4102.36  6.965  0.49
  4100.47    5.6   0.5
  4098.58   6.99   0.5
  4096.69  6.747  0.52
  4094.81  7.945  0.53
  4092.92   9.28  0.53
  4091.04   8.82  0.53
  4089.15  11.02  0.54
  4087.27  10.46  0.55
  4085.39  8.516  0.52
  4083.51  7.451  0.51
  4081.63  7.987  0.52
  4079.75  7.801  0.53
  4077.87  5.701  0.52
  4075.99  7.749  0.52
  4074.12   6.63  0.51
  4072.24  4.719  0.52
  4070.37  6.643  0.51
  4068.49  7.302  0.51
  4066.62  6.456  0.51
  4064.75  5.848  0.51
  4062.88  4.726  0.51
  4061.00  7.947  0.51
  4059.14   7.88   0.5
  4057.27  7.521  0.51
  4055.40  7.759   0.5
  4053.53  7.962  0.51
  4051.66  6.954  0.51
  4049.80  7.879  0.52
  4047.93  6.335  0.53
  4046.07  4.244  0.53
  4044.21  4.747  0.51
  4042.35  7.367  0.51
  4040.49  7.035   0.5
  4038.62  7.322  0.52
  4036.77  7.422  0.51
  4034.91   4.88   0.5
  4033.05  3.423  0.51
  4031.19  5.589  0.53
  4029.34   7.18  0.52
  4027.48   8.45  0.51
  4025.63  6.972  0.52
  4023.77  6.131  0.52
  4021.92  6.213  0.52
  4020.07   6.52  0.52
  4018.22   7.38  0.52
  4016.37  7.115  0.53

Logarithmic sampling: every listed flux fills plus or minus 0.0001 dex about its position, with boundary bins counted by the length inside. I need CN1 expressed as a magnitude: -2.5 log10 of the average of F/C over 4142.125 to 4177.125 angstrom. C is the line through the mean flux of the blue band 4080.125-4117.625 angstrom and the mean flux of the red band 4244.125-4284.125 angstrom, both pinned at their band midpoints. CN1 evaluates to -0.055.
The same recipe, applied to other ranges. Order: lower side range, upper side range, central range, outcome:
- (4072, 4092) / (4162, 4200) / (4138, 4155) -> 0.07 mag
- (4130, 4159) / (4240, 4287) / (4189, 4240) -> 0.11 mag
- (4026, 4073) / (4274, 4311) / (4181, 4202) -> -0.21 mag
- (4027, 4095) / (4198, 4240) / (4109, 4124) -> -0.13 mag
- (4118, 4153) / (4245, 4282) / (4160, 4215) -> -0.12 mag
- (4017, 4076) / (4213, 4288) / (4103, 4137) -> -0.18 mag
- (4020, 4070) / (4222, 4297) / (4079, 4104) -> -0.22 mag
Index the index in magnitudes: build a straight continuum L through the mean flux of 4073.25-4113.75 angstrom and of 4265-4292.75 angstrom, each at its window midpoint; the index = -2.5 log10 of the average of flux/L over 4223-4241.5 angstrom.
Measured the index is 0.46 mag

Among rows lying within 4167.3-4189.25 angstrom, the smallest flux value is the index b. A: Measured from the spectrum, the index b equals 6.511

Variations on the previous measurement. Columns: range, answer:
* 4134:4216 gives 4.311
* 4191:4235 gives 1.41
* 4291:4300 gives 5.896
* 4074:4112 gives 5.6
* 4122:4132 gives 6.993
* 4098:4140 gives 5.419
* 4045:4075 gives 4.244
